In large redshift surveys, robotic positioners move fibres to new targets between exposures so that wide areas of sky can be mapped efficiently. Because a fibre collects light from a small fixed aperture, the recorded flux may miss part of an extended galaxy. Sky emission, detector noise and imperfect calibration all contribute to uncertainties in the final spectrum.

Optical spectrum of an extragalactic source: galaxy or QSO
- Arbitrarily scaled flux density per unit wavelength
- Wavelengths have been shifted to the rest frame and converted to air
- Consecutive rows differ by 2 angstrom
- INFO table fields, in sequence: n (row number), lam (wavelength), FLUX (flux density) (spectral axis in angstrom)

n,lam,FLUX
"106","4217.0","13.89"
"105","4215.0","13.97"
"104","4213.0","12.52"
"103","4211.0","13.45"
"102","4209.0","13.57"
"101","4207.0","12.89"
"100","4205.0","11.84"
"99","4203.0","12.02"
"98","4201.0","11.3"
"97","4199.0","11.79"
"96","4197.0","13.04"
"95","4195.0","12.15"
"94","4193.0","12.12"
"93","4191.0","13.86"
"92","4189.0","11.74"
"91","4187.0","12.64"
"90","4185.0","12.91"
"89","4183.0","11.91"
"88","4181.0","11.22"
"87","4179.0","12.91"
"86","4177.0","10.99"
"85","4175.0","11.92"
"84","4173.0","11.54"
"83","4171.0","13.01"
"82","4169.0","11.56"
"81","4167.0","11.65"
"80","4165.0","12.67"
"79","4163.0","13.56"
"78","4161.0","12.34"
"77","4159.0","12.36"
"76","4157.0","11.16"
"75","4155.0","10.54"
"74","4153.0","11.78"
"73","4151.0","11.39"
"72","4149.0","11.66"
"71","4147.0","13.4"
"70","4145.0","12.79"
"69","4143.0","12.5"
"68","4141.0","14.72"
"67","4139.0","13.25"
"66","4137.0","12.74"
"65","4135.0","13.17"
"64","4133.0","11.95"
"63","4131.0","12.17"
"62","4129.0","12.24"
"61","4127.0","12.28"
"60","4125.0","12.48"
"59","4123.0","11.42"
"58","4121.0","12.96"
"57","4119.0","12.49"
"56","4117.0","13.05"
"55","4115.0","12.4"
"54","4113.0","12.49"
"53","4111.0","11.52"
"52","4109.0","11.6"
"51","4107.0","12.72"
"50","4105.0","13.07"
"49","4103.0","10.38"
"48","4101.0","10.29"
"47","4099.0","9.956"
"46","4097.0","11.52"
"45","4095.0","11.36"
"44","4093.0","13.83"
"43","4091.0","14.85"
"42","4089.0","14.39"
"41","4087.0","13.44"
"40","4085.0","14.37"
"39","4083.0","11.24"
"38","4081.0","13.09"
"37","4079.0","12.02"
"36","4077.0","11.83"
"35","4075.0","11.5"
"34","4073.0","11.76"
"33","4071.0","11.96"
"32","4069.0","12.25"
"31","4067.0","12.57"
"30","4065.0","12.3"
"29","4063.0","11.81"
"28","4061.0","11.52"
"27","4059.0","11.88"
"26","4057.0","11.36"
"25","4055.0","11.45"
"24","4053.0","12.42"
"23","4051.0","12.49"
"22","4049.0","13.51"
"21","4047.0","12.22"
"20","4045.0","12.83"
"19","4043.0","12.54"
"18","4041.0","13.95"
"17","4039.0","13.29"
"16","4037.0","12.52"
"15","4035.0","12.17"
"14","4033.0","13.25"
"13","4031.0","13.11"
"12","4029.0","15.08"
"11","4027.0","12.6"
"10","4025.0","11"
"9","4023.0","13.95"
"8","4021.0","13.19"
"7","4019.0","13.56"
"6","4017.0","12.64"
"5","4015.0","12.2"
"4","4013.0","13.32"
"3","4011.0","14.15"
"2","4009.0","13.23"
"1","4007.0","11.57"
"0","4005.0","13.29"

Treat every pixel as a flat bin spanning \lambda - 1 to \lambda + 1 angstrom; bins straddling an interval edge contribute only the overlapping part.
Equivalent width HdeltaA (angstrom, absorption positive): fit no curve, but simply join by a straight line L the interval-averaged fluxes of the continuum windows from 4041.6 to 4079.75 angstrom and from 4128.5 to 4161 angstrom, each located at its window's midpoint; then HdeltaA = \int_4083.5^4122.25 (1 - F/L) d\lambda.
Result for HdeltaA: -0.6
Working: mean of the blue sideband 12.1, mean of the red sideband 12.4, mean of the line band 12.4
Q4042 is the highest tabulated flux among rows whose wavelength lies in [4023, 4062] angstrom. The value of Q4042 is 15.08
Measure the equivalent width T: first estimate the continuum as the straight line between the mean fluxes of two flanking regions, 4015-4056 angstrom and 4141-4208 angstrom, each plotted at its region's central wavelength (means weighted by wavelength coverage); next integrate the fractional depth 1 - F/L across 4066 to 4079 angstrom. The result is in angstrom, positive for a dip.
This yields 0.7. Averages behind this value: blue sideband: 12.9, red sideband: 12.2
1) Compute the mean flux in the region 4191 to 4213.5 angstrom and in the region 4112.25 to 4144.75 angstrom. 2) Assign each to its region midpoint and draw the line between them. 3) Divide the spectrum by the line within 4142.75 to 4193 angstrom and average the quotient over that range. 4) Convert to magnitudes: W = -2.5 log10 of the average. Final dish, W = 0.036 mag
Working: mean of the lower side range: 12.6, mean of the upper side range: 12.5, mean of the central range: 12.2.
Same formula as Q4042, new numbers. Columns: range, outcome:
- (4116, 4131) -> 13.05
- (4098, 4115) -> 13.07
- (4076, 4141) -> 14.85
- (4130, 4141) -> 14.72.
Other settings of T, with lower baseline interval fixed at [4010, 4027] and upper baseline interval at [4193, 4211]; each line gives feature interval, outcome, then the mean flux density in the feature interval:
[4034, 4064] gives 1.1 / 12.4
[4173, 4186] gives 0.5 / 11.9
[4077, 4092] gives -0.6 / 13.2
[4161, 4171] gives 0.1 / 12.4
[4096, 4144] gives 1.6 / 12.2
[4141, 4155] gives 0.3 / 12.3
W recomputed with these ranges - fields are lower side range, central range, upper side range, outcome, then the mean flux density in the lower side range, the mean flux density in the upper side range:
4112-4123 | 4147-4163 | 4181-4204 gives 0.052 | 12.6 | 12.3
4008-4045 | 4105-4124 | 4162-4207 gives 0.023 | 13.1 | 12.2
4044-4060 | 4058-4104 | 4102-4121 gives 0.006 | 12.3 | 12.2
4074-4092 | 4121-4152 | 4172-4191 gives -0.006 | 13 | 12.1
